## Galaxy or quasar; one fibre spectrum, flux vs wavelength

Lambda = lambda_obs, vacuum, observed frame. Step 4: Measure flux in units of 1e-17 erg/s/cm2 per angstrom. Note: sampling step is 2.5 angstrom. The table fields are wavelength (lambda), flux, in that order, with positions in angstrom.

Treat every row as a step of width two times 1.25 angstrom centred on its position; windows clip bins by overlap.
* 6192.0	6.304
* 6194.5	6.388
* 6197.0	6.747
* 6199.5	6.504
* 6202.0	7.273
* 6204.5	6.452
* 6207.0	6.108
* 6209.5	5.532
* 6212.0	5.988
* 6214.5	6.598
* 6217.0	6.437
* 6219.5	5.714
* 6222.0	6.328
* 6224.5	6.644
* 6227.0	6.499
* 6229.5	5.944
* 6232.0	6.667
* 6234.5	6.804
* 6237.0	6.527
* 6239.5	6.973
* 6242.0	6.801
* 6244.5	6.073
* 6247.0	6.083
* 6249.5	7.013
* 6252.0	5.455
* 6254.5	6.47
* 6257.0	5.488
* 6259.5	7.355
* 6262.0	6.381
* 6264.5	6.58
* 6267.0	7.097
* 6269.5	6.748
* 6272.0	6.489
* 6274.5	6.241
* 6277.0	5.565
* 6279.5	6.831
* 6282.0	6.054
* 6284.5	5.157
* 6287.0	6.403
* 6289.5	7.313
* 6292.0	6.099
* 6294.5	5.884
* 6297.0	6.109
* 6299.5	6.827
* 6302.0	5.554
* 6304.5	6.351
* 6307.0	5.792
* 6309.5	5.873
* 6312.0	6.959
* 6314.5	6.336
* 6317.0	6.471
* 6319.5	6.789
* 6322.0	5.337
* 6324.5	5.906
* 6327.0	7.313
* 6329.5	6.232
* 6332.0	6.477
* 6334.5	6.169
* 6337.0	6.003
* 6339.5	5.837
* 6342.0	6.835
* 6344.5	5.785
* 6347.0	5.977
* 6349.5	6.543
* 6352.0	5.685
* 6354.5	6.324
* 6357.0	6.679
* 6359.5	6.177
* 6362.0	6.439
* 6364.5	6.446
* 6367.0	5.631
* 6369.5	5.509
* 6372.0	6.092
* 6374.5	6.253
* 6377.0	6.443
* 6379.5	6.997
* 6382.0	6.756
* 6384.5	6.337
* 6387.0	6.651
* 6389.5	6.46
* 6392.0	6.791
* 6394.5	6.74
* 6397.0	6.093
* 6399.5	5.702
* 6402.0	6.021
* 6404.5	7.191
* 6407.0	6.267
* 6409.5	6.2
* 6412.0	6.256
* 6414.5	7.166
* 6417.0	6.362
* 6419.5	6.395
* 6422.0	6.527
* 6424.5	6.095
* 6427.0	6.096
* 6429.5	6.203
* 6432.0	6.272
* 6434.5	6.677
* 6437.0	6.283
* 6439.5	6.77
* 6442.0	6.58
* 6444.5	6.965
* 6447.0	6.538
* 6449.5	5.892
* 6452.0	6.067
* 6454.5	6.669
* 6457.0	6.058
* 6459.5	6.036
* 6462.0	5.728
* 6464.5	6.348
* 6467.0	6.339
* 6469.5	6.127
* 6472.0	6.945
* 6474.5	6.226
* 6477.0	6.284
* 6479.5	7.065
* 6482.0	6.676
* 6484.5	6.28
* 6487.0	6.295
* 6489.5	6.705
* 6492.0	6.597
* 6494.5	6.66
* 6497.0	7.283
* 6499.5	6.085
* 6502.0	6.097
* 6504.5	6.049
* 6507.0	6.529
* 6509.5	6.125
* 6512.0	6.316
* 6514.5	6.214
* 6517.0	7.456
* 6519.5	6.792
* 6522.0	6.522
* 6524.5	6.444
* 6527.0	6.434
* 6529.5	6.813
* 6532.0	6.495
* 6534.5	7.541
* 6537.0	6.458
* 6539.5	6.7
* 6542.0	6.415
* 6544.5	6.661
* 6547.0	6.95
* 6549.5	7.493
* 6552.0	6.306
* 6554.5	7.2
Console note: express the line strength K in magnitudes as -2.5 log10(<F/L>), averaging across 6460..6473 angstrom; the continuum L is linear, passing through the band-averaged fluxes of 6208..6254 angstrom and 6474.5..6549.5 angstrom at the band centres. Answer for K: 0.05 mag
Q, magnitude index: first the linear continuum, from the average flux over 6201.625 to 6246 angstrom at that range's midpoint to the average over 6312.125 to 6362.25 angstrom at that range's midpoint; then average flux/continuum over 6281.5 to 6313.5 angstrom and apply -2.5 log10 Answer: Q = 0.02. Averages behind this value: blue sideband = 6.39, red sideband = 6.28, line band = 6.19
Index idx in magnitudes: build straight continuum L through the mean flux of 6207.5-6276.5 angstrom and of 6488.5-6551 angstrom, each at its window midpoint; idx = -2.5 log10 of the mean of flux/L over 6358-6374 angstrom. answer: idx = 0.07 mag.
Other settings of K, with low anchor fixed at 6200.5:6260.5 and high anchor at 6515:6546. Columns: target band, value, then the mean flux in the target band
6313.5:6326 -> 0.05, 6.19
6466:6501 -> 0.02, 6.54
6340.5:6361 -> 0.05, 6.25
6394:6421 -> 0.03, 6.39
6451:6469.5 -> 0.08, 6.18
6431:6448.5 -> 0.01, 6.58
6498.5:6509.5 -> 0.08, 6.18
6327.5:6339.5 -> 0.04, 6.25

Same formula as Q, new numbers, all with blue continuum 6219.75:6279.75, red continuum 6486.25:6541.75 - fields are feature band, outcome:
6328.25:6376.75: 0.06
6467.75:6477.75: 0.03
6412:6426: 0.01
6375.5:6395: -0.02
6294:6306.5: 0.06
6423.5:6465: 0.04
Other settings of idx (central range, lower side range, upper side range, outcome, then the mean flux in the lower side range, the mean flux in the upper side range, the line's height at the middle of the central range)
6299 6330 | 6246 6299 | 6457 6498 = 0.01 mag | 6.33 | 6.46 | 6.36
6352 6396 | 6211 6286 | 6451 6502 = 0.00 mag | 6.37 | 6.42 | 6.4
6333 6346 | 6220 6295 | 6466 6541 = 0.06 mag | 6.4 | 6.55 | 6.45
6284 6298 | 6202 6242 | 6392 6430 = 0.03 mag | 6.39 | 6.37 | 6.38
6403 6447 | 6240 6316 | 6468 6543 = 0.00 mag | 6.32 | 6.55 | 6.47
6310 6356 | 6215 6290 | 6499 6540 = 0.03 mag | 6.4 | 6.54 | 6.44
